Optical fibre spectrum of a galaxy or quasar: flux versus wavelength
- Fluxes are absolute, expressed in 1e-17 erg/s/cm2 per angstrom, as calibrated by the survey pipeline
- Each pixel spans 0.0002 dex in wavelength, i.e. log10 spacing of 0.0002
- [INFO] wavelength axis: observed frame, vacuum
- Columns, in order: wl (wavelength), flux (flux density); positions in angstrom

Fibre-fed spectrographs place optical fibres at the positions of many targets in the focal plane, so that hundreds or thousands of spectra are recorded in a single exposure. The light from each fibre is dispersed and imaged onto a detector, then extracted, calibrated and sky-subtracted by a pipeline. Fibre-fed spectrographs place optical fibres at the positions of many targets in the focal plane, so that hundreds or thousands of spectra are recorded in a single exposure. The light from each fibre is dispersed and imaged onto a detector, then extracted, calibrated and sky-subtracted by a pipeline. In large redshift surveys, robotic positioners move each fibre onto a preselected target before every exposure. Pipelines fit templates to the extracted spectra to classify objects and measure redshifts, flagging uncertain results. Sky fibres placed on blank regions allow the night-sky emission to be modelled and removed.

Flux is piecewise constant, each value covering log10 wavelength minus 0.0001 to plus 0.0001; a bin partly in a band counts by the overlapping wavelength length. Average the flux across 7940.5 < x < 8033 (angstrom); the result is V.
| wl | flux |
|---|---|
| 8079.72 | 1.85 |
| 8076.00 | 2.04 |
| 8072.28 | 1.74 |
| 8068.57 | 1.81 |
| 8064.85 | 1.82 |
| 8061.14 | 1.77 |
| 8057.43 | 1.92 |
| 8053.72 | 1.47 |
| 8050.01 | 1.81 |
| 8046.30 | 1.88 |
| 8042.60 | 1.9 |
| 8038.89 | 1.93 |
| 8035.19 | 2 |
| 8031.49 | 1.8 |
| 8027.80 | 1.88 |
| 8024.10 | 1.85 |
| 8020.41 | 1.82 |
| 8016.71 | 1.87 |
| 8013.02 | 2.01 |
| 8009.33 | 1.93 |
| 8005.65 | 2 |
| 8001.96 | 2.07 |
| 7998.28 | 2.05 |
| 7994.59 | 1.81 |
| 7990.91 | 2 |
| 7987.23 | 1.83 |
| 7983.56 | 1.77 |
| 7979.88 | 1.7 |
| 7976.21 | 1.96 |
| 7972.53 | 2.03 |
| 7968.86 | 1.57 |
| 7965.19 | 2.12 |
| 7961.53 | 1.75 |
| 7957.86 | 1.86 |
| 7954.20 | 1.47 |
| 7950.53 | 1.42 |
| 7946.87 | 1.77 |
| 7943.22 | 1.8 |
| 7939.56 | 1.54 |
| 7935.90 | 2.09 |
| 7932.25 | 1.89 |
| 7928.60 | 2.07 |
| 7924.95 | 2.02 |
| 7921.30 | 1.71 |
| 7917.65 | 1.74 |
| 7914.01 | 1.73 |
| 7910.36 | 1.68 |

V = 1.84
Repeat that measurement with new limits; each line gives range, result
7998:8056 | 1.89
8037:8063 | 1.81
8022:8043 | 1.89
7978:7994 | 1.83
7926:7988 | 1.8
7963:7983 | 1.87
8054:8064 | 1.78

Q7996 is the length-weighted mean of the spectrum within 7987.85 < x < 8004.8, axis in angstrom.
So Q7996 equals 1.97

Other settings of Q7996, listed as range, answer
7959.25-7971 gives 1.82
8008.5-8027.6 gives 1.89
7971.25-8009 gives 1.92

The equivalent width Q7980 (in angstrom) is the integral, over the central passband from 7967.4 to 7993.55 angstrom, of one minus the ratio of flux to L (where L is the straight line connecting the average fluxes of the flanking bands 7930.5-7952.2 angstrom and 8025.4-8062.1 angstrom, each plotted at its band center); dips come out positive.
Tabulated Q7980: -0.8 angstrom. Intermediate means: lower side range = 1.75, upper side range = 1.84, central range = 1.84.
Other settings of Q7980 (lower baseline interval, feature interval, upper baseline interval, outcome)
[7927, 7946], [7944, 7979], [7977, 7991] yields 1.3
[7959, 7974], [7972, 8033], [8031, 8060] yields -1.7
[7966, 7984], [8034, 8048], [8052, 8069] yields -1.2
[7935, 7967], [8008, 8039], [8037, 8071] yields -1.8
